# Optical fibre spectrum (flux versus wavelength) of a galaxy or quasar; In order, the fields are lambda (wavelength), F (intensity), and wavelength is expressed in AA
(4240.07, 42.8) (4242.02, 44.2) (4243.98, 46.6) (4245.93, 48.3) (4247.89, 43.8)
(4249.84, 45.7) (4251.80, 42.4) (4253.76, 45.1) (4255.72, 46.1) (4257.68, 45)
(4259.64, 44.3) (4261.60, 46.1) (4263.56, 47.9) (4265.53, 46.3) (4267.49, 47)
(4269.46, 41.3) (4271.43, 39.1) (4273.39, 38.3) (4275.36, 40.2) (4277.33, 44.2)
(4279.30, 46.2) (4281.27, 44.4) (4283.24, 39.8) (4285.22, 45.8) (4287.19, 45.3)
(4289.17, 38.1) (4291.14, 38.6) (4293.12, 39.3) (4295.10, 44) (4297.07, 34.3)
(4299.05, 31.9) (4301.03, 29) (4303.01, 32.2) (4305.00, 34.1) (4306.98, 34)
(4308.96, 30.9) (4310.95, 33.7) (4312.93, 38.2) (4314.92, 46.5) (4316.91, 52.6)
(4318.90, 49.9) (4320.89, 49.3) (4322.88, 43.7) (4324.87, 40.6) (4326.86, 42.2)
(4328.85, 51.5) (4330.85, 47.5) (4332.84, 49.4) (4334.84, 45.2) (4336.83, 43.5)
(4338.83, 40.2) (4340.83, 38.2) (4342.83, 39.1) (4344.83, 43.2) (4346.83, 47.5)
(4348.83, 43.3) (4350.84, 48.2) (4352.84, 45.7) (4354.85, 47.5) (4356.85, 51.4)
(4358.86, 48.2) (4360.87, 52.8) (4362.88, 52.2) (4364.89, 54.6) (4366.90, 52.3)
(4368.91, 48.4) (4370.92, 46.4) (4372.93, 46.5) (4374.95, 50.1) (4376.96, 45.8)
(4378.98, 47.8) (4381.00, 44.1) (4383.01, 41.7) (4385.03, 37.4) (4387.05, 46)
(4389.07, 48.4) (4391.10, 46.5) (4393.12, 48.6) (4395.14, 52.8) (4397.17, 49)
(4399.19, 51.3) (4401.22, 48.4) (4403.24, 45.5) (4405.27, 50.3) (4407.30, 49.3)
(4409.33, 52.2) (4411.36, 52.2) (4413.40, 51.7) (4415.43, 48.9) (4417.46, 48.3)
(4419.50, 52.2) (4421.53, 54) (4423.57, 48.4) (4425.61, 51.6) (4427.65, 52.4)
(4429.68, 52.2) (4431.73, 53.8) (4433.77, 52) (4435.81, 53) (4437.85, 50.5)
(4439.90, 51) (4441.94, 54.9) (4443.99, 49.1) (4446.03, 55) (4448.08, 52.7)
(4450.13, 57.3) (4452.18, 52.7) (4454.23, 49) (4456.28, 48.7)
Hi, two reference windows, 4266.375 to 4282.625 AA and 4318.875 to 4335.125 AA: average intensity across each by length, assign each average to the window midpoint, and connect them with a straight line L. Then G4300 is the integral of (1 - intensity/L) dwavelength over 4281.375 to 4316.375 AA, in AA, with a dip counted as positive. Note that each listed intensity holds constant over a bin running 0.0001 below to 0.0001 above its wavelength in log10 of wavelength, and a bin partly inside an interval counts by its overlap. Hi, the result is 5.2 AA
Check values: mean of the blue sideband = 42.6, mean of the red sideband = 46.5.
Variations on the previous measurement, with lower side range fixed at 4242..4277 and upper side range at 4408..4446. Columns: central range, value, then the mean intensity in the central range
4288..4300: 2.09 AA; 37.8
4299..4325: 4.12 AA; 39.3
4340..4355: 1.31 AA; 44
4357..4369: -0.69 AA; 51.6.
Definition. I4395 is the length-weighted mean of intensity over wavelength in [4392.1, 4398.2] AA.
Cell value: 50.2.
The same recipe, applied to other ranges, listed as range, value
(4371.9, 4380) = 47.5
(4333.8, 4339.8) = 43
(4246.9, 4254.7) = 44.2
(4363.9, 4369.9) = 51.8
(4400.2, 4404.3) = 47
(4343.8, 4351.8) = 45.5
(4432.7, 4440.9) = 51.6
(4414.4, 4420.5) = 49.8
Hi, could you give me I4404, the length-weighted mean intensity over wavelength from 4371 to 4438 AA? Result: 49.1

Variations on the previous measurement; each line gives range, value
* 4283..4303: 38.2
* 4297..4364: 43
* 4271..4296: 41.8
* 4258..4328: 41.2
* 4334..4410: 47.1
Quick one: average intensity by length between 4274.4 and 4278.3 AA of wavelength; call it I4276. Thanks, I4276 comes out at 42.2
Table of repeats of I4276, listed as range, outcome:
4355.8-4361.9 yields 50.8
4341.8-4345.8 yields 41.1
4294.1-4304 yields 34.3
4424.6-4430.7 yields 52.1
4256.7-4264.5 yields 45.9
